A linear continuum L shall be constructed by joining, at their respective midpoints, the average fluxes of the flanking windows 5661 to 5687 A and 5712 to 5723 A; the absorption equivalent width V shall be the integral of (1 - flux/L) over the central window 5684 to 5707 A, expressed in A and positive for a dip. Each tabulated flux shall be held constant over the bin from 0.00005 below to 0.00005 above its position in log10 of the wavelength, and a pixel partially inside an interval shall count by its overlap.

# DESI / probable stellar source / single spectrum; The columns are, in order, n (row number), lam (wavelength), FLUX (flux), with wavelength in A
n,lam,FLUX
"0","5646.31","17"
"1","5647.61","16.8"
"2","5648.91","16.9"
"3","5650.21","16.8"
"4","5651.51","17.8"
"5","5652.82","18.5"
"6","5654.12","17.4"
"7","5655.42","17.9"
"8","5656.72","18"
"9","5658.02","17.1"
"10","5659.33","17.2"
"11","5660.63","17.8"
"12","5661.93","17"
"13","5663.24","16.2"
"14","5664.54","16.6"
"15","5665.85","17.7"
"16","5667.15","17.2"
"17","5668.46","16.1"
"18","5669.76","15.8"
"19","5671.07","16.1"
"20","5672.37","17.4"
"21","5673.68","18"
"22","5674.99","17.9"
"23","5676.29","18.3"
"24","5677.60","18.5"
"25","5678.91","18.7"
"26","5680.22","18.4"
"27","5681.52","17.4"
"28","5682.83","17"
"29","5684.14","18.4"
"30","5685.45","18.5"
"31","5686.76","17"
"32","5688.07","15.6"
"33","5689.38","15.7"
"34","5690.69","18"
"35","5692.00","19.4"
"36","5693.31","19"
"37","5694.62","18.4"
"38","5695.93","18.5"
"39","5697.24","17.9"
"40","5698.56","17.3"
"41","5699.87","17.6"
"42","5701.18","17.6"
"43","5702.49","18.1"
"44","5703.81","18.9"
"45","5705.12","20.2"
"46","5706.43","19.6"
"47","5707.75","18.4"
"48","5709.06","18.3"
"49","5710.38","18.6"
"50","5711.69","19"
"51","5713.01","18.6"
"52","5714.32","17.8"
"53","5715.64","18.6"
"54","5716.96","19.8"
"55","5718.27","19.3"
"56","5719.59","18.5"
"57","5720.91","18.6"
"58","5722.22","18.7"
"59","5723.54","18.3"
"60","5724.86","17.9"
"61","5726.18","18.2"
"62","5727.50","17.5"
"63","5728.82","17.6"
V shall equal 0.0 A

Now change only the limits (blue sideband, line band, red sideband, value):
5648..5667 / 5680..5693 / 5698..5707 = 0.38 A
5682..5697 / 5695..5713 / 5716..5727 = -0.30 A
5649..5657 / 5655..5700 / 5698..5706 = 1.20 A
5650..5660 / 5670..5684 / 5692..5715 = 0.22 A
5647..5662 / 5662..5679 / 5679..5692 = 0.26 A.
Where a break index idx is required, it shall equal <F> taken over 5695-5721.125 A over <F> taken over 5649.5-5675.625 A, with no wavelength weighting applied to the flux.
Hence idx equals 1.08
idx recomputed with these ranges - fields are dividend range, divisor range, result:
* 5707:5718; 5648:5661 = 1.07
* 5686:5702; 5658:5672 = 1.05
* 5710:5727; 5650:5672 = 1.08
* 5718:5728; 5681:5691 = 1.07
